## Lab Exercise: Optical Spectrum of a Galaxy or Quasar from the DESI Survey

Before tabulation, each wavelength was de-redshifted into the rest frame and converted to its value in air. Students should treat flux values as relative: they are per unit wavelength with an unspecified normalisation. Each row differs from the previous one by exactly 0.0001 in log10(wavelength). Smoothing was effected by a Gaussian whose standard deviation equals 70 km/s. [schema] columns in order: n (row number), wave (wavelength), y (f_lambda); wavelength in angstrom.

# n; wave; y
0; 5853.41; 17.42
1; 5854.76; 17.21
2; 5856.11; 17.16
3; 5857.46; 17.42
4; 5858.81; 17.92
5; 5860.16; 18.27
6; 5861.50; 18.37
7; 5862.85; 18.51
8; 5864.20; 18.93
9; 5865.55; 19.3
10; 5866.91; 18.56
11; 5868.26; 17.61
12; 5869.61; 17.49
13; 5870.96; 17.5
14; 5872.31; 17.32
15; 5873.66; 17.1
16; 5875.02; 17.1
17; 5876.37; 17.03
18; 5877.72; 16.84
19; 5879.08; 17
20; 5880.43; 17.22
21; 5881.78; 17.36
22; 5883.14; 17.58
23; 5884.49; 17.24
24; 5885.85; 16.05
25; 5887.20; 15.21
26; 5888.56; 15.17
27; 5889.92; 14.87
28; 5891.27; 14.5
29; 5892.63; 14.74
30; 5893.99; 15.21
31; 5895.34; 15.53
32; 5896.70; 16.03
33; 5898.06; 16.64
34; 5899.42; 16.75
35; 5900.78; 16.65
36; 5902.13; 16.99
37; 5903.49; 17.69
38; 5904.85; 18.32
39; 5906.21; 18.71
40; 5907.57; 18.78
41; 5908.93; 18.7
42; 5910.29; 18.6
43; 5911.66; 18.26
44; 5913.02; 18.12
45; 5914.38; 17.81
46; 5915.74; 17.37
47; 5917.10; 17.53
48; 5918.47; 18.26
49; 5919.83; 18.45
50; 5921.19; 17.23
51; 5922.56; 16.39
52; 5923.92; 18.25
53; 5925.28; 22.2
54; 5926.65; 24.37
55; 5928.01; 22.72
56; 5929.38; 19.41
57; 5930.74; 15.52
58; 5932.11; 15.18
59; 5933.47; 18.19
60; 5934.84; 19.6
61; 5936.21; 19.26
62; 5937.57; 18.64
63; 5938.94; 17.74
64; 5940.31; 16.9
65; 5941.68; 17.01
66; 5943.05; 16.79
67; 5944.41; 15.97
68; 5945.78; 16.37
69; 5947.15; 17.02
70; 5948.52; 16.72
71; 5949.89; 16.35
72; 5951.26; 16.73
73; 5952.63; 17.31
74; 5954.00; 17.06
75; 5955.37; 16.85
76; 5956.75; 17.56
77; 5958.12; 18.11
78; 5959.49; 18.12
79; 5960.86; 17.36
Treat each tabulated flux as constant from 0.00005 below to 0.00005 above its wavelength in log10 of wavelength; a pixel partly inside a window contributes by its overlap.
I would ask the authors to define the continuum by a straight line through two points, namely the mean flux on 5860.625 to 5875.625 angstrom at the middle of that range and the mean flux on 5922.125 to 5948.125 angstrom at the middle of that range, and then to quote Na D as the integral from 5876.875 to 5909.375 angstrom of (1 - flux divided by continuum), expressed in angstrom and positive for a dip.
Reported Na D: 2.62 angstrom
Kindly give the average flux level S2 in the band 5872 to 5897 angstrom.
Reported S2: 16.3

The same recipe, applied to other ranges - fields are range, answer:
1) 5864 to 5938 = 17.6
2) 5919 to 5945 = 18.4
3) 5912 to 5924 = 17.7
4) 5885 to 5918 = 16.9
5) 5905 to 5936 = 18.6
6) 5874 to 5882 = 17.1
